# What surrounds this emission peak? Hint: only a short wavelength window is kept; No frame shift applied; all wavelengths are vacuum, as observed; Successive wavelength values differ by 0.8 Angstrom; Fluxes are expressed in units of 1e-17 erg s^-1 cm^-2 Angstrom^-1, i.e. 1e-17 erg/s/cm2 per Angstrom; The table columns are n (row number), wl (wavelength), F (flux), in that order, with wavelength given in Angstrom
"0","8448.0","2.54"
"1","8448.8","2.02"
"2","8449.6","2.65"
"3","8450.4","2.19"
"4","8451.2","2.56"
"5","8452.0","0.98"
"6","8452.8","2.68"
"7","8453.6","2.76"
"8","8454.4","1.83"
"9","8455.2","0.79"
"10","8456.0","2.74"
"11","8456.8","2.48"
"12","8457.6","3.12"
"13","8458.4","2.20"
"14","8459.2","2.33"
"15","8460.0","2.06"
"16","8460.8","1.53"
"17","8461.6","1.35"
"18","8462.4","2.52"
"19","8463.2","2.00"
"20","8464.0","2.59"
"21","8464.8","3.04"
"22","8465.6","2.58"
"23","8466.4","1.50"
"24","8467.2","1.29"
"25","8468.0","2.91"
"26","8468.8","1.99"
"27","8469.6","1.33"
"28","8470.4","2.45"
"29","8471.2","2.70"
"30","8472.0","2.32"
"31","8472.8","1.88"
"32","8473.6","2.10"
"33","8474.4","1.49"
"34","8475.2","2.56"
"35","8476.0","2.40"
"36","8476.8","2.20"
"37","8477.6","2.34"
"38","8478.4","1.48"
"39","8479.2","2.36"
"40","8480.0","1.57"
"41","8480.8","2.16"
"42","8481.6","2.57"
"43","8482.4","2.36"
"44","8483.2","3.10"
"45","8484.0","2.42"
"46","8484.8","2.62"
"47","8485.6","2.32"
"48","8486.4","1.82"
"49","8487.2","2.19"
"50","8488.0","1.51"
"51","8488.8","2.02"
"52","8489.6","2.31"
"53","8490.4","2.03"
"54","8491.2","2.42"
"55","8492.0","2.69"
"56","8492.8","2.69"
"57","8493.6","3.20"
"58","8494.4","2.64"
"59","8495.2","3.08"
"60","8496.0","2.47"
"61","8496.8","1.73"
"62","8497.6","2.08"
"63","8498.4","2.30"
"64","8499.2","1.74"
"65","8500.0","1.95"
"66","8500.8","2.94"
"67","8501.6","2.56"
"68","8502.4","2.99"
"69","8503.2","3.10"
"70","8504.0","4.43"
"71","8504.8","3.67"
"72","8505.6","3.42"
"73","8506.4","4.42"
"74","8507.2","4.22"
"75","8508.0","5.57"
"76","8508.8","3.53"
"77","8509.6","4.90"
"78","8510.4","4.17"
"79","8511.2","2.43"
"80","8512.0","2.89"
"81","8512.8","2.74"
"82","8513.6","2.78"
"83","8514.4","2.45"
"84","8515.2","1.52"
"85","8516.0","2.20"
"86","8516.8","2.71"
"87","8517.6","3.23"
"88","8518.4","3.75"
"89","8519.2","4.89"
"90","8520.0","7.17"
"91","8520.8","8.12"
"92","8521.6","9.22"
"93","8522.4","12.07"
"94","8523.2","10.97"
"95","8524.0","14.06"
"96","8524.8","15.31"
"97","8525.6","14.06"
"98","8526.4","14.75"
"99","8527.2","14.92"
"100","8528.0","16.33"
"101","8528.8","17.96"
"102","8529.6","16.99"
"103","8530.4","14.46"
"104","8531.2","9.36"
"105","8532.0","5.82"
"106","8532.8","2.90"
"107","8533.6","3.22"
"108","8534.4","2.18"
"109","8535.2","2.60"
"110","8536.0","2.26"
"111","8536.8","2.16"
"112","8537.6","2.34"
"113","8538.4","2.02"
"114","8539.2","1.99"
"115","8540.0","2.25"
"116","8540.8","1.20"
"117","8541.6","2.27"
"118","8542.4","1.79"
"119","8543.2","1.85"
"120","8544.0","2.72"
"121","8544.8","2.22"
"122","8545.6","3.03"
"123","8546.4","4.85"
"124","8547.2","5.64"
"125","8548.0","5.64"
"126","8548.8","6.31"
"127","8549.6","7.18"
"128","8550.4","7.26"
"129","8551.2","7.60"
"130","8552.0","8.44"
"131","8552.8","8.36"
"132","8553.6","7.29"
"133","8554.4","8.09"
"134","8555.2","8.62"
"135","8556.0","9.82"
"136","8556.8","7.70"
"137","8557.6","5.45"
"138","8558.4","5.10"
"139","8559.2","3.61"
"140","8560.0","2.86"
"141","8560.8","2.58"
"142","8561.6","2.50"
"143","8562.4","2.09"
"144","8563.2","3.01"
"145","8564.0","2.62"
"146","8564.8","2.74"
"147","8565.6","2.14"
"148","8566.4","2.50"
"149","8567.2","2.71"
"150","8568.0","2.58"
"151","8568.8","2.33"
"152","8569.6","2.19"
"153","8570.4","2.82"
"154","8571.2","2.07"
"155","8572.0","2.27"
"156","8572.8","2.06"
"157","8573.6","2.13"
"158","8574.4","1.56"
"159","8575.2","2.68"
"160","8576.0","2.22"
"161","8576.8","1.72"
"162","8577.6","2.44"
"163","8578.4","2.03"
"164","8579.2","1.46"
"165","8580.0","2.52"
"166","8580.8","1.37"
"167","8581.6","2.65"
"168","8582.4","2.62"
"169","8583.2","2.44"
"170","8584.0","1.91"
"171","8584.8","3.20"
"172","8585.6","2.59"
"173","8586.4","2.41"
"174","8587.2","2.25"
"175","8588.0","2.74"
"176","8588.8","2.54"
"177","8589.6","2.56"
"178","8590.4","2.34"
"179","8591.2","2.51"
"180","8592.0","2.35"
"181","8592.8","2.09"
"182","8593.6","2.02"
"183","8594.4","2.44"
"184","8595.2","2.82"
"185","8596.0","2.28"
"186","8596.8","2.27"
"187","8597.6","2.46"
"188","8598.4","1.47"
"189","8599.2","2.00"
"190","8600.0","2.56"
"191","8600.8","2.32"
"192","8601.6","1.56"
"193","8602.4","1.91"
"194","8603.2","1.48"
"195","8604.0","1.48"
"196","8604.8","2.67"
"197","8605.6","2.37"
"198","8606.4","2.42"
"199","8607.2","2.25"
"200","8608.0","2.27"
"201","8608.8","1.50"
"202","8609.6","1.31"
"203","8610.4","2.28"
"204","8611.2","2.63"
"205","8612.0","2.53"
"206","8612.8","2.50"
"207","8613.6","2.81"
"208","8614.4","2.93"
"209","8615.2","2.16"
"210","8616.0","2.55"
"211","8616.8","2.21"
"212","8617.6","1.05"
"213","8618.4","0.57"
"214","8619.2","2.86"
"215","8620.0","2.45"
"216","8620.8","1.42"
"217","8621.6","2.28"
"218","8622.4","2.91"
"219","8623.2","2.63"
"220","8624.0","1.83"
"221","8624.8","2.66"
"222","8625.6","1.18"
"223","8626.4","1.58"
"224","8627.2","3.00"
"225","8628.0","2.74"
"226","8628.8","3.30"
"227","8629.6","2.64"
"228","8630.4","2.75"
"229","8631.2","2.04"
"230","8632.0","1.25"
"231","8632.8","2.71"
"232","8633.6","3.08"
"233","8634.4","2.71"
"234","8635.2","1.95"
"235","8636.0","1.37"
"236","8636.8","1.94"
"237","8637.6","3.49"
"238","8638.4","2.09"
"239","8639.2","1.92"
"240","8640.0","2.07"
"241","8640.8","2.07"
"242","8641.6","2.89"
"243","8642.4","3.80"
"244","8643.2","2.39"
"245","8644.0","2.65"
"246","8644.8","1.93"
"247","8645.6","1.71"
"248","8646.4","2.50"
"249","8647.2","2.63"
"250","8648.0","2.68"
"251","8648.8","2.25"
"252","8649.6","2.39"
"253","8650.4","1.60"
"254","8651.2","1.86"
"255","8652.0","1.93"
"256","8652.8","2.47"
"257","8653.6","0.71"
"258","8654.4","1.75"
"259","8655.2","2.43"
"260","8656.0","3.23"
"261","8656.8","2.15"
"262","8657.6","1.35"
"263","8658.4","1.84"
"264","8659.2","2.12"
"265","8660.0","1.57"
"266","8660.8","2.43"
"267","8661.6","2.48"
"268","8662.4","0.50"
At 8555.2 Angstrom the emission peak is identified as [N II] 6583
